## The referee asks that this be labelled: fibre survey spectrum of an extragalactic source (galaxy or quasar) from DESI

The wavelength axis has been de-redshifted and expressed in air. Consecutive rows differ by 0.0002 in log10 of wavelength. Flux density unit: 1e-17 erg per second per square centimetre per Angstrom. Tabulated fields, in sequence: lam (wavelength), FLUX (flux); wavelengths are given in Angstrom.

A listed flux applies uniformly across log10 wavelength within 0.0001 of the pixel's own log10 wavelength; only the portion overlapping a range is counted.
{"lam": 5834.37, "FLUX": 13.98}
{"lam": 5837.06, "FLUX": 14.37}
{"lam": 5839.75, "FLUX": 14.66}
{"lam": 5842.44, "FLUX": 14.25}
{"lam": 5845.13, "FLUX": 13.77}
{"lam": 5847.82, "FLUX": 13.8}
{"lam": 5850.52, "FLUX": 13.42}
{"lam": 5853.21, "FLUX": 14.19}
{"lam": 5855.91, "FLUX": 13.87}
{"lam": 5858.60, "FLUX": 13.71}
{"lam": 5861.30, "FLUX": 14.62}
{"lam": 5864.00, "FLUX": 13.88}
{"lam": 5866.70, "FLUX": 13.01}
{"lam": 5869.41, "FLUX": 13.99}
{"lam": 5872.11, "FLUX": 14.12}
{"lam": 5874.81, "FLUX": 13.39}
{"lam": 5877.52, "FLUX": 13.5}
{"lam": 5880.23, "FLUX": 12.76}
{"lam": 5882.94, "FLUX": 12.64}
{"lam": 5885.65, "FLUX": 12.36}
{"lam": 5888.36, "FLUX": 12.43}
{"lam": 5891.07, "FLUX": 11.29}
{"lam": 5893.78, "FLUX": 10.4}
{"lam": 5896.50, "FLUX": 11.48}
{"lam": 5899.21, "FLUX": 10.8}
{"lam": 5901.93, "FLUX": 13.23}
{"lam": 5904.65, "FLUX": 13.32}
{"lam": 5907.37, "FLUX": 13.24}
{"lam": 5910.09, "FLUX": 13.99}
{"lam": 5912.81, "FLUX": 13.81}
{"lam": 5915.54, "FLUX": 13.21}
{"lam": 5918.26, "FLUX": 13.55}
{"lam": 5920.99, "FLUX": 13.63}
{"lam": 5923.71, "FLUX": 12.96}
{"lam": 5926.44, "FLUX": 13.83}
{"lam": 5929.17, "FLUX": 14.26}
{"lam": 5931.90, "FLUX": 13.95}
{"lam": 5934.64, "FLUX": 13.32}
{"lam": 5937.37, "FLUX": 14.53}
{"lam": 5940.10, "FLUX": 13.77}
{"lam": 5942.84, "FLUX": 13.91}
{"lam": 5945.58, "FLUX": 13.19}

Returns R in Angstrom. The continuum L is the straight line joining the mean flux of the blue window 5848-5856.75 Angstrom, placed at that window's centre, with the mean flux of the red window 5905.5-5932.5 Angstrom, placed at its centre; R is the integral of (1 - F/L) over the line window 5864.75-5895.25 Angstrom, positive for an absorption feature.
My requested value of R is 2.23 Angstrom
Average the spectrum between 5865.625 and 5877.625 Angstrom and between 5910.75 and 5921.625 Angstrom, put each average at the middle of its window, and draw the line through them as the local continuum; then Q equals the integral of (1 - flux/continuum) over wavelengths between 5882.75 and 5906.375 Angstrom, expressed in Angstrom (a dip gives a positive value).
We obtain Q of 2.8 Angstrom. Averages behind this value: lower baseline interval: 13.6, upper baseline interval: 13.6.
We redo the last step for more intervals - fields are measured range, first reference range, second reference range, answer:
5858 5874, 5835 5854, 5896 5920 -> -0.20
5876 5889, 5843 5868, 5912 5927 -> 0.87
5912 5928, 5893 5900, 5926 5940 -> -0.77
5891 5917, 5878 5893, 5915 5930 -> 0.82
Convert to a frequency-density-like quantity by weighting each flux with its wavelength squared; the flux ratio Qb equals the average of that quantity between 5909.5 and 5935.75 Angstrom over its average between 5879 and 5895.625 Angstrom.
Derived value 1.15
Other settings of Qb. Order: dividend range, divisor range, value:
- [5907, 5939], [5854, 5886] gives 1.03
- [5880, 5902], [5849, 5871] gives 0.86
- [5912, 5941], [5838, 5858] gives 1.01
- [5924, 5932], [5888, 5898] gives 1.24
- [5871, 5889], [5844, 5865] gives 0.95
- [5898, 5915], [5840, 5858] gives 0.96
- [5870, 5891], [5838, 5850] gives 0.93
